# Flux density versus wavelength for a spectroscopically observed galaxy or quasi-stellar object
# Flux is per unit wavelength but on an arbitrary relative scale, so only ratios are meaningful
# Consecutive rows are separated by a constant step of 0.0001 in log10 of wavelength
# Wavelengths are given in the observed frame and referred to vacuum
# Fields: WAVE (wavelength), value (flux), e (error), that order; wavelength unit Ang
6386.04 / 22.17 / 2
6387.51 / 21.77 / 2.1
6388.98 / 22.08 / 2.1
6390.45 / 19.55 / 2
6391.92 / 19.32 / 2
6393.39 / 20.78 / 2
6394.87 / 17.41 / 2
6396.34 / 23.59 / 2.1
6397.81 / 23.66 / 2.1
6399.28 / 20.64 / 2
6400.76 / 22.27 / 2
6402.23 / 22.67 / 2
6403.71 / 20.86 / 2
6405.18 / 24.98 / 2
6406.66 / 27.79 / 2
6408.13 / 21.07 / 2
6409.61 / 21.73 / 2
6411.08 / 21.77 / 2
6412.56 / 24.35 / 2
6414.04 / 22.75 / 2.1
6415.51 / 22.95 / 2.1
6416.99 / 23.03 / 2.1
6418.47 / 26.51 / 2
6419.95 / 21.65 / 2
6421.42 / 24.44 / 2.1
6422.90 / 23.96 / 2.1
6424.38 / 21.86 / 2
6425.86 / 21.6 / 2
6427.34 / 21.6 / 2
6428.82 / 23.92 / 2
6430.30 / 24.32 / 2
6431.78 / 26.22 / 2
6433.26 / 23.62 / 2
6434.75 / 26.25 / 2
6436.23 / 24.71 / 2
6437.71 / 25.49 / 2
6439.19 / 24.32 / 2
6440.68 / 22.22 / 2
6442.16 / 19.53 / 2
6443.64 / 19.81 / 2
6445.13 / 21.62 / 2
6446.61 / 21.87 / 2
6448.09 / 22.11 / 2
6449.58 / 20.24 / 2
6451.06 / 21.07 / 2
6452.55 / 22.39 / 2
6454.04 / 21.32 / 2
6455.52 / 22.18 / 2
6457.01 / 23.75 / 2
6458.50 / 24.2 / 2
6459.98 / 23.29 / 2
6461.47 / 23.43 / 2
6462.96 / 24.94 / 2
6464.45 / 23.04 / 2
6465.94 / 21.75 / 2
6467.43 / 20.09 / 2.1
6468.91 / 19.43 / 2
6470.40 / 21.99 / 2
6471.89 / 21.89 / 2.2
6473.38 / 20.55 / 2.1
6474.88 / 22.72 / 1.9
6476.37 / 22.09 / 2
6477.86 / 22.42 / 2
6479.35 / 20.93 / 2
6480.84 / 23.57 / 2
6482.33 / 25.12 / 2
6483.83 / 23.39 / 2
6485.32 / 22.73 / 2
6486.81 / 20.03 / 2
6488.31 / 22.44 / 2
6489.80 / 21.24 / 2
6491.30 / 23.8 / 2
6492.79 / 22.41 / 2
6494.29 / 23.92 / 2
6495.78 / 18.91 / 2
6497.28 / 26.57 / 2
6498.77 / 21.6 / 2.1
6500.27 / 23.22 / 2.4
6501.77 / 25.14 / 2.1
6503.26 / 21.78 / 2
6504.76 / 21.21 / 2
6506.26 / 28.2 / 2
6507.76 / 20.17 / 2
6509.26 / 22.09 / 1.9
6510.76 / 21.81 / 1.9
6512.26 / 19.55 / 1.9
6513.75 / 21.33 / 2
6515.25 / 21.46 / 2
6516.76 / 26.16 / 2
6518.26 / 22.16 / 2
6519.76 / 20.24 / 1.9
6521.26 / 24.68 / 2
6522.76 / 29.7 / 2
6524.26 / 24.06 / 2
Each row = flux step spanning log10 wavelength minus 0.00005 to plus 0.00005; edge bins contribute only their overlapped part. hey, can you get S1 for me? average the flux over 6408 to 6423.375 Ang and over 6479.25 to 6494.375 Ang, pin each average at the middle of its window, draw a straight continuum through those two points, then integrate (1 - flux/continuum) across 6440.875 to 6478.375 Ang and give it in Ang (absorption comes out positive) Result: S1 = 1.6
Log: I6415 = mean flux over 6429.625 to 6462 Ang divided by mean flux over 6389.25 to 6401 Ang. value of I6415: 1.1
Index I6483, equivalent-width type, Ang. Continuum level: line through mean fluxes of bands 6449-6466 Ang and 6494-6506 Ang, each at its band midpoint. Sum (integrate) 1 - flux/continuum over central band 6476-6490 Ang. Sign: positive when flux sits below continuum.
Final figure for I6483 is 0.3 Ang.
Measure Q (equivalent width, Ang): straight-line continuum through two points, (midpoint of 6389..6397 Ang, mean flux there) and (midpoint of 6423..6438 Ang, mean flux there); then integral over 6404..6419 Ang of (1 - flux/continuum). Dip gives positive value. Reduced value -1.0 Ang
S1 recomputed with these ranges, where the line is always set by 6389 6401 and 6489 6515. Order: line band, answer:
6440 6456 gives 0.3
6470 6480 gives 0.1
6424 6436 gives -1.3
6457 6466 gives -0.7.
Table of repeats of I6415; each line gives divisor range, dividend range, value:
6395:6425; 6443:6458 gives 0.94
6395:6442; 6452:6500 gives 0.96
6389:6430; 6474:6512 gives 1.01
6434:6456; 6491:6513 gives 1.01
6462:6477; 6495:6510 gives 1.05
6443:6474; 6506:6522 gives 1.02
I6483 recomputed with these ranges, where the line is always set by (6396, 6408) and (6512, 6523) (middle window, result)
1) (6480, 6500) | 0.27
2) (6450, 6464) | 0.13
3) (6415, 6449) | -0.05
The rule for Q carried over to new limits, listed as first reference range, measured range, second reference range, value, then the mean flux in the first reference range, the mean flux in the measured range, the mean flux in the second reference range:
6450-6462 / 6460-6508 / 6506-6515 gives -0.7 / 22.6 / 22.6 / 21.8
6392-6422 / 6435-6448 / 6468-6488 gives -0.1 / 22.7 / 22.6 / 22.1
